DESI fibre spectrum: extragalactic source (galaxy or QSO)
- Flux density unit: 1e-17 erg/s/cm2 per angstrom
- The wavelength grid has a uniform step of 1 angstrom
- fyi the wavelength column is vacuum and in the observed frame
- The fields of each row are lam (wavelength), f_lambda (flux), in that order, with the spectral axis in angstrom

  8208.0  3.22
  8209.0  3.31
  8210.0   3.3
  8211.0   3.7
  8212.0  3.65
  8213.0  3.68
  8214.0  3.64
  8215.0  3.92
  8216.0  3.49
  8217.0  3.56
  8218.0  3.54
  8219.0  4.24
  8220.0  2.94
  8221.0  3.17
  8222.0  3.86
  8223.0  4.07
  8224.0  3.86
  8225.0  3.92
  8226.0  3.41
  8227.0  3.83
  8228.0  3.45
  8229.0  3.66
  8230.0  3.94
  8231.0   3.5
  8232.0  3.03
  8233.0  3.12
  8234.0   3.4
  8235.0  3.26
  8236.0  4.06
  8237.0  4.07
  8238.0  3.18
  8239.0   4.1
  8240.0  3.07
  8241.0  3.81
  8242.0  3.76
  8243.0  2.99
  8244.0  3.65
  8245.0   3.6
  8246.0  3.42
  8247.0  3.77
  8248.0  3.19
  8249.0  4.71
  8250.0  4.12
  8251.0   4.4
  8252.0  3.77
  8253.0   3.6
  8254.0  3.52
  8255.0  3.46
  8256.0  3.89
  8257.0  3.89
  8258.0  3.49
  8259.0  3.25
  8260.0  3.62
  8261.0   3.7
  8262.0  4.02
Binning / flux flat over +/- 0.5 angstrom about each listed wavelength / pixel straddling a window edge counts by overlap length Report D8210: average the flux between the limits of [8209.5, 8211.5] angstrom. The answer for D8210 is 3.5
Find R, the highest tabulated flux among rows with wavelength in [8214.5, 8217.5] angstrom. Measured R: 3.92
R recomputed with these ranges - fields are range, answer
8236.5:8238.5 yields 4.07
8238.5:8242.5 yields 4.1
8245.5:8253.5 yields 4.71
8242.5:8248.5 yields 3.77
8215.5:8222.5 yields 4.24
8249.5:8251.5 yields 4.4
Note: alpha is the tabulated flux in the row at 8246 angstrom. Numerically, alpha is 3.42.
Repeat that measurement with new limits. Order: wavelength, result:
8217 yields 3.56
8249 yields 4.71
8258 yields 3.49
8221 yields 3.17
